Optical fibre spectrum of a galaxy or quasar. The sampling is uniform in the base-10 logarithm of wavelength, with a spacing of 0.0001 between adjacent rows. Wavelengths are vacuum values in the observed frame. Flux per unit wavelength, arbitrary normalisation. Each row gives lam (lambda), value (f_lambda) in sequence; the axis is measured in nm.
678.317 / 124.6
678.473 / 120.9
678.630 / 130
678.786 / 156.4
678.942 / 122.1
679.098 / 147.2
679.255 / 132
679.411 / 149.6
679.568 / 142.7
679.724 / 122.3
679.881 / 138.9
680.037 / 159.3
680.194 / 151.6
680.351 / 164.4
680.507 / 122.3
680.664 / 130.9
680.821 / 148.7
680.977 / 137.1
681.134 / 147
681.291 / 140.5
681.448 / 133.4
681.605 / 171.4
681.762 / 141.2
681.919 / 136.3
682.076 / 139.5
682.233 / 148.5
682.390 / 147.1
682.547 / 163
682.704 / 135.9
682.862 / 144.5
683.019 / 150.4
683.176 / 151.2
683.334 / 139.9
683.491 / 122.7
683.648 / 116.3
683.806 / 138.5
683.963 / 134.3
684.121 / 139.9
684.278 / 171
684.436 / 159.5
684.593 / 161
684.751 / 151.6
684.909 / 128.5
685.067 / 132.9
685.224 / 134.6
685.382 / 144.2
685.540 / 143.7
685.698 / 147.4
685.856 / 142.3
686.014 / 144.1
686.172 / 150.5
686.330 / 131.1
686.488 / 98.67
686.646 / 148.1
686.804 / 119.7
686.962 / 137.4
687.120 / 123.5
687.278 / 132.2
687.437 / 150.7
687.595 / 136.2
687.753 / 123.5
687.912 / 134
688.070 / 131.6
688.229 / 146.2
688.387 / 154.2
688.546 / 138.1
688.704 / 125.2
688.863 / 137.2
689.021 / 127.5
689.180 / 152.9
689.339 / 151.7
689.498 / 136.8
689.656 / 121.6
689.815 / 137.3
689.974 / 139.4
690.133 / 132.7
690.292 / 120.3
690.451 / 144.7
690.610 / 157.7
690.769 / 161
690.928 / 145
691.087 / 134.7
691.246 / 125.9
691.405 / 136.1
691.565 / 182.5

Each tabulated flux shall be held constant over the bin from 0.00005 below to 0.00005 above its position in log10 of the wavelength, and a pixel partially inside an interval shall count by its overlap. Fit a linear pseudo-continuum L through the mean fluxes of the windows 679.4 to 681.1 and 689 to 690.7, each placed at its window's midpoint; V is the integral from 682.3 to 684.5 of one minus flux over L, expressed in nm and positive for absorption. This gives -0.04 nm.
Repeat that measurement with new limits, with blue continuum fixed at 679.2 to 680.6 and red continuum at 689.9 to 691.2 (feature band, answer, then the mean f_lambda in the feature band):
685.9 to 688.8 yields 0.14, 135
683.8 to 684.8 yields -0.07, 152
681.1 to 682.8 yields -0.04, 146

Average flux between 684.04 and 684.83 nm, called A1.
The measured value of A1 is 156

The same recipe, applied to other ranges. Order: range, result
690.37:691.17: 149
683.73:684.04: 137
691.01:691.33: 130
